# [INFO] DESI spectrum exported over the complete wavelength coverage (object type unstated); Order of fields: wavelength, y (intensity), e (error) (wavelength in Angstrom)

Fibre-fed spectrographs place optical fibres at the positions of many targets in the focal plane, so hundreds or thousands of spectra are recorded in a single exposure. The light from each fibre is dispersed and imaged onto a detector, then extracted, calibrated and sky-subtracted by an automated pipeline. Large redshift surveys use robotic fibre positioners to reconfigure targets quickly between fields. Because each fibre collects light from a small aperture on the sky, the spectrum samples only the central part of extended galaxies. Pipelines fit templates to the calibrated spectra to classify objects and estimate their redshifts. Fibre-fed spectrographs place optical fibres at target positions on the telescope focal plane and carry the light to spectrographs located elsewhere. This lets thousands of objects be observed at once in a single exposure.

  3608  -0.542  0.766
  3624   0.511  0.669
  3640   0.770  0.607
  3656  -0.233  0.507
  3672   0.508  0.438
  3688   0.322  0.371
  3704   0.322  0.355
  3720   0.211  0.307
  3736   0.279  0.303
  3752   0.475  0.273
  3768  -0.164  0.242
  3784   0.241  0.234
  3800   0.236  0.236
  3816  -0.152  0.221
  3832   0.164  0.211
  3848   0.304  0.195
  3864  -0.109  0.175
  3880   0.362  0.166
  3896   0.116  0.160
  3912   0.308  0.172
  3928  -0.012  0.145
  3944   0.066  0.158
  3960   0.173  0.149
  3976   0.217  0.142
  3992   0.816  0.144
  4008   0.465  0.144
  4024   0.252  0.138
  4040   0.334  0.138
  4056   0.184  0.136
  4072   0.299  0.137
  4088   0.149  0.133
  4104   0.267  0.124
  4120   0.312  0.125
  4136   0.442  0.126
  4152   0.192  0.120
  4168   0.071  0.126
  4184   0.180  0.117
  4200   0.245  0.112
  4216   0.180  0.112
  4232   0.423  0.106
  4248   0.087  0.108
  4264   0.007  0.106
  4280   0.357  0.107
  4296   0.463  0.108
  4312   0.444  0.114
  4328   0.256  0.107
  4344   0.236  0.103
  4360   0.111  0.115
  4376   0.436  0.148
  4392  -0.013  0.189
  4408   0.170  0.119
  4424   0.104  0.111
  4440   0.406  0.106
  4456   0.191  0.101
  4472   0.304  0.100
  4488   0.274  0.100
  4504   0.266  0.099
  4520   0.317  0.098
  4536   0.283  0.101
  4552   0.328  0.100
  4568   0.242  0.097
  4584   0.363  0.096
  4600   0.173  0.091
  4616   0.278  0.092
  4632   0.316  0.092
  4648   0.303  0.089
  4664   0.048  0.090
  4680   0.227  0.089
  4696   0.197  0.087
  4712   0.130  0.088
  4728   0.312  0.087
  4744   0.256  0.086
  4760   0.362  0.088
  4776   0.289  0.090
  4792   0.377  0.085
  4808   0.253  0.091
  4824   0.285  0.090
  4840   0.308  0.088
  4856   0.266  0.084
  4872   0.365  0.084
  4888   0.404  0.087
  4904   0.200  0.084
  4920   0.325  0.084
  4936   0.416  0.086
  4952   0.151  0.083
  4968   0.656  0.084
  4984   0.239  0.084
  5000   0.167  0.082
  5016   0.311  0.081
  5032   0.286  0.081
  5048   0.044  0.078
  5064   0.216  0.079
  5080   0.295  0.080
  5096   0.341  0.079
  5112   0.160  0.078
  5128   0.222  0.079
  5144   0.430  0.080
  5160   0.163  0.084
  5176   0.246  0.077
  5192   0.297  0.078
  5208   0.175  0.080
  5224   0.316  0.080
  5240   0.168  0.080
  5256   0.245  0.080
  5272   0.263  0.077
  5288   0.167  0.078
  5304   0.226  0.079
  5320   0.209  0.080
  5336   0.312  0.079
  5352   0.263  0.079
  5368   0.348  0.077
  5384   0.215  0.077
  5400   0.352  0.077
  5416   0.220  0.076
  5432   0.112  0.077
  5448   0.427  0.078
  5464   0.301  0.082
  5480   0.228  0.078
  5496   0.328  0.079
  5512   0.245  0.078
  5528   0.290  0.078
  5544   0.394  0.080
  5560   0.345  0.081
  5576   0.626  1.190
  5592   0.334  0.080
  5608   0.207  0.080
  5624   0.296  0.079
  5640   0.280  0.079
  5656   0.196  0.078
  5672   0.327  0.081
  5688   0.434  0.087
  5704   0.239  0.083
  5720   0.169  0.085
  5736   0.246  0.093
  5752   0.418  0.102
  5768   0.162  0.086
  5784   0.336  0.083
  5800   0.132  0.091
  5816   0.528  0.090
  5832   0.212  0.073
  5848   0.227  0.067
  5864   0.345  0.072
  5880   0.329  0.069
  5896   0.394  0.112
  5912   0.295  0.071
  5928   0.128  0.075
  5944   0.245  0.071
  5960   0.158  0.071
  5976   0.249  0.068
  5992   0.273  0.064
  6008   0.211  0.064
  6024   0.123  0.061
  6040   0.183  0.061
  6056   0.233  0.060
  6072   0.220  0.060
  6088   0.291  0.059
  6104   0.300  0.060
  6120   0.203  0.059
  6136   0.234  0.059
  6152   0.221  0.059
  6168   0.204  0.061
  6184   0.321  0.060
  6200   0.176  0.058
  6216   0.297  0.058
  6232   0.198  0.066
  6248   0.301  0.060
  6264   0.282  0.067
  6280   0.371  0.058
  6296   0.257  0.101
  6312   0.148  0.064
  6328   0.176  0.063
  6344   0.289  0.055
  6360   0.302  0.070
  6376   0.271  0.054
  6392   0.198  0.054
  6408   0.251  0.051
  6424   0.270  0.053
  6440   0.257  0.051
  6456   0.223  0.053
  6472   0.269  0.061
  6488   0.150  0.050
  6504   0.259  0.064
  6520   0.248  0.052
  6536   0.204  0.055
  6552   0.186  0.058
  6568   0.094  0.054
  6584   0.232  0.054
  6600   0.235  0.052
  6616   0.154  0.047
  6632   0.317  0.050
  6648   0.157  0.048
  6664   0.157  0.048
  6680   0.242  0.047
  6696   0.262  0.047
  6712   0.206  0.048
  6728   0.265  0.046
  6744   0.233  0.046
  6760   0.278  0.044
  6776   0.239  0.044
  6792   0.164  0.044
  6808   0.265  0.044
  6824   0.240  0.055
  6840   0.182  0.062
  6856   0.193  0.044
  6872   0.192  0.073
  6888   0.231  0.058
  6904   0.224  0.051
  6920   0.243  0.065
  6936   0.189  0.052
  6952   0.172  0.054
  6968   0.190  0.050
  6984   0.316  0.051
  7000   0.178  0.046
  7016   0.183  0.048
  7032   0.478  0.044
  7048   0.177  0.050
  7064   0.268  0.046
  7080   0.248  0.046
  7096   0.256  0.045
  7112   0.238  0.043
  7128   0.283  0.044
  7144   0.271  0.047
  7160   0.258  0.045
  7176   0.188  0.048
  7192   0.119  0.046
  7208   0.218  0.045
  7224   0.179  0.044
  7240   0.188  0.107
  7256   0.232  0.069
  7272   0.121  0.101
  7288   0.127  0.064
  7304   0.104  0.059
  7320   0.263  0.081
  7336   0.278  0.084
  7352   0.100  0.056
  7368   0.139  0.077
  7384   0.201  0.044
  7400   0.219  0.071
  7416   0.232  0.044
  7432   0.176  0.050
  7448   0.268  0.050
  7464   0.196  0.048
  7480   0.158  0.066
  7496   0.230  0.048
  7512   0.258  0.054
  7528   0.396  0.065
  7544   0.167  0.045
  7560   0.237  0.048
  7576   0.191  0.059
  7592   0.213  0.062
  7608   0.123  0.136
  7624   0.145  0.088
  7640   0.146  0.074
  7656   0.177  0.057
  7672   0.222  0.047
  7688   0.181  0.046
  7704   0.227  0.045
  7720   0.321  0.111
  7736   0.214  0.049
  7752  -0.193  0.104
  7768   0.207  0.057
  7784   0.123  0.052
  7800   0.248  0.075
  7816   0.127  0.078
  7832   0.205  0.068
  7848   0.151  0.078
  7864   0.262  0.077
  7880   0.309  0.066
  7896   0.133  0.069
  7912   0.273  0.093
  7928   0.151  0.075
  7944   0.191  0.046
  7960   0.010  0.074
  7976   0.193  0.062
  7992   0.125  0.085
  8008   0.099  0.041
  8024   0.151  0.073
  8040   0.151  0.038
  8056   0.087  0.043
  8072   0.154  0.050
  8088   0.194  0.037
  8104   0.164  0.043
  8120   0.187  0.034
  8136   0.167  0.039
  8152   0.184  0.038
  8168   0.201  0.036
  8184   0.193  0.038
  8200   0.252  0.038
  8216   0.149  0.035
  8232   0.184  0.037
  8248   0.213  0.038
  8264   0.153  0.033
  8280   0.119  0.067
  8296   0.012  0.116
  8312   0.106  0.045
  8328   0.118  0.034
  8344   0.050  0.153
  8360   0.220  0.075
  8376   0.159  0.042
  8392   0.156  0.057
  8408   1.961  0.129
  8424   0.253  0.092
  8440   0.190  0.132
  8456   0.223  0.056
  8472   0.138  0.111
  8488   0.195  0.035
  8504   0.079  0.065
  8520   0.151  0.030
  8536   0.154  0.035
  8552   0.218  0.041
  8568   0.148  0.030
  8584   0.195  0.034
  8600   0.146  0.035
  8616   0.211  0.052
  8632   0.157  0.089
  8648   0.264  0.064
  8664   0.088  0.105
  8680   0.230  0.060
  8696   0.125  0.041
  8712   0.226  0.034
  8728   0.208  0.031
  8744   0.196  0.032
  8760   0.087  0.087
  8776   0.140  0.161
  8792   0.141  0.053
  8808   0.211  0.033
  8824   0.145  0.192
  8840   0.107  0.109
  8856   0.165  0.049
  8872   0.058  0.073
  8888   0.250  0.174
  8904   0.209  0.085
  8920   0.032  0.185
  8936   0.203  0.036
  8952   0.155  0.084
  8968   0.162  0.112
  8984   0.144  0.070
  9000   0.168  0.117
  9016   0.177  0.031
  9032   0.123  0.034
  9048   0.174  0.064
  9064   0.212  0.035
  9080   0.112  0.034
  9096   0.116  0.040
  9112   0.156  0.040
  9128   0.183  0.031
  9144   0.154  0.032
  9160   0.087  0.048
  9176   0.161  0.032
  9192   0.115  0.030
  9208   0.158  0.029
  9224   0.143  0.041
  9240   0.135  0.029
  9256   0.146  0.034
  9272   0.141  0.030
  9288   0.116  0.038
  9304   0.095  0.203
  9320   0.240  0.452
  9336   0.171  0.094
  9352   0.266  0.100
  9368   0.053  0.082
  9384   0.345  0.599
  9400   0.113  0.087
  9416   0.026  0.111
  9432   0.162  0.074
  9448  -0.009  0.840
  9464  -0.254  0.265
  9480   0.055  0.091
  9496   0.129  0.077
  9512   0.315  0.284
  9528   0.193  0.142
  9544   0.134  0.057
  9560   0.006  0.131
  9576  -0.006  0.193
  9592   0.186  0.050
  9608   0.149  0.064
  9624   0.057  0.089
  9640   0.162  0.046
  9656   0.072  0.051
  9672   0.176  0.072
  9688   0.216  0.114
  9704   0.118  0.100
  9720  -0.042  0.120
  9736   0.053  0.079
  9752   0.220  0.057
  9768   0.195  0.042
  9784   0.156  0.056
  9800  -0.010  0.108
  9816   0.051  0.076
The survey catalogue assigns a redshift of 0.07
